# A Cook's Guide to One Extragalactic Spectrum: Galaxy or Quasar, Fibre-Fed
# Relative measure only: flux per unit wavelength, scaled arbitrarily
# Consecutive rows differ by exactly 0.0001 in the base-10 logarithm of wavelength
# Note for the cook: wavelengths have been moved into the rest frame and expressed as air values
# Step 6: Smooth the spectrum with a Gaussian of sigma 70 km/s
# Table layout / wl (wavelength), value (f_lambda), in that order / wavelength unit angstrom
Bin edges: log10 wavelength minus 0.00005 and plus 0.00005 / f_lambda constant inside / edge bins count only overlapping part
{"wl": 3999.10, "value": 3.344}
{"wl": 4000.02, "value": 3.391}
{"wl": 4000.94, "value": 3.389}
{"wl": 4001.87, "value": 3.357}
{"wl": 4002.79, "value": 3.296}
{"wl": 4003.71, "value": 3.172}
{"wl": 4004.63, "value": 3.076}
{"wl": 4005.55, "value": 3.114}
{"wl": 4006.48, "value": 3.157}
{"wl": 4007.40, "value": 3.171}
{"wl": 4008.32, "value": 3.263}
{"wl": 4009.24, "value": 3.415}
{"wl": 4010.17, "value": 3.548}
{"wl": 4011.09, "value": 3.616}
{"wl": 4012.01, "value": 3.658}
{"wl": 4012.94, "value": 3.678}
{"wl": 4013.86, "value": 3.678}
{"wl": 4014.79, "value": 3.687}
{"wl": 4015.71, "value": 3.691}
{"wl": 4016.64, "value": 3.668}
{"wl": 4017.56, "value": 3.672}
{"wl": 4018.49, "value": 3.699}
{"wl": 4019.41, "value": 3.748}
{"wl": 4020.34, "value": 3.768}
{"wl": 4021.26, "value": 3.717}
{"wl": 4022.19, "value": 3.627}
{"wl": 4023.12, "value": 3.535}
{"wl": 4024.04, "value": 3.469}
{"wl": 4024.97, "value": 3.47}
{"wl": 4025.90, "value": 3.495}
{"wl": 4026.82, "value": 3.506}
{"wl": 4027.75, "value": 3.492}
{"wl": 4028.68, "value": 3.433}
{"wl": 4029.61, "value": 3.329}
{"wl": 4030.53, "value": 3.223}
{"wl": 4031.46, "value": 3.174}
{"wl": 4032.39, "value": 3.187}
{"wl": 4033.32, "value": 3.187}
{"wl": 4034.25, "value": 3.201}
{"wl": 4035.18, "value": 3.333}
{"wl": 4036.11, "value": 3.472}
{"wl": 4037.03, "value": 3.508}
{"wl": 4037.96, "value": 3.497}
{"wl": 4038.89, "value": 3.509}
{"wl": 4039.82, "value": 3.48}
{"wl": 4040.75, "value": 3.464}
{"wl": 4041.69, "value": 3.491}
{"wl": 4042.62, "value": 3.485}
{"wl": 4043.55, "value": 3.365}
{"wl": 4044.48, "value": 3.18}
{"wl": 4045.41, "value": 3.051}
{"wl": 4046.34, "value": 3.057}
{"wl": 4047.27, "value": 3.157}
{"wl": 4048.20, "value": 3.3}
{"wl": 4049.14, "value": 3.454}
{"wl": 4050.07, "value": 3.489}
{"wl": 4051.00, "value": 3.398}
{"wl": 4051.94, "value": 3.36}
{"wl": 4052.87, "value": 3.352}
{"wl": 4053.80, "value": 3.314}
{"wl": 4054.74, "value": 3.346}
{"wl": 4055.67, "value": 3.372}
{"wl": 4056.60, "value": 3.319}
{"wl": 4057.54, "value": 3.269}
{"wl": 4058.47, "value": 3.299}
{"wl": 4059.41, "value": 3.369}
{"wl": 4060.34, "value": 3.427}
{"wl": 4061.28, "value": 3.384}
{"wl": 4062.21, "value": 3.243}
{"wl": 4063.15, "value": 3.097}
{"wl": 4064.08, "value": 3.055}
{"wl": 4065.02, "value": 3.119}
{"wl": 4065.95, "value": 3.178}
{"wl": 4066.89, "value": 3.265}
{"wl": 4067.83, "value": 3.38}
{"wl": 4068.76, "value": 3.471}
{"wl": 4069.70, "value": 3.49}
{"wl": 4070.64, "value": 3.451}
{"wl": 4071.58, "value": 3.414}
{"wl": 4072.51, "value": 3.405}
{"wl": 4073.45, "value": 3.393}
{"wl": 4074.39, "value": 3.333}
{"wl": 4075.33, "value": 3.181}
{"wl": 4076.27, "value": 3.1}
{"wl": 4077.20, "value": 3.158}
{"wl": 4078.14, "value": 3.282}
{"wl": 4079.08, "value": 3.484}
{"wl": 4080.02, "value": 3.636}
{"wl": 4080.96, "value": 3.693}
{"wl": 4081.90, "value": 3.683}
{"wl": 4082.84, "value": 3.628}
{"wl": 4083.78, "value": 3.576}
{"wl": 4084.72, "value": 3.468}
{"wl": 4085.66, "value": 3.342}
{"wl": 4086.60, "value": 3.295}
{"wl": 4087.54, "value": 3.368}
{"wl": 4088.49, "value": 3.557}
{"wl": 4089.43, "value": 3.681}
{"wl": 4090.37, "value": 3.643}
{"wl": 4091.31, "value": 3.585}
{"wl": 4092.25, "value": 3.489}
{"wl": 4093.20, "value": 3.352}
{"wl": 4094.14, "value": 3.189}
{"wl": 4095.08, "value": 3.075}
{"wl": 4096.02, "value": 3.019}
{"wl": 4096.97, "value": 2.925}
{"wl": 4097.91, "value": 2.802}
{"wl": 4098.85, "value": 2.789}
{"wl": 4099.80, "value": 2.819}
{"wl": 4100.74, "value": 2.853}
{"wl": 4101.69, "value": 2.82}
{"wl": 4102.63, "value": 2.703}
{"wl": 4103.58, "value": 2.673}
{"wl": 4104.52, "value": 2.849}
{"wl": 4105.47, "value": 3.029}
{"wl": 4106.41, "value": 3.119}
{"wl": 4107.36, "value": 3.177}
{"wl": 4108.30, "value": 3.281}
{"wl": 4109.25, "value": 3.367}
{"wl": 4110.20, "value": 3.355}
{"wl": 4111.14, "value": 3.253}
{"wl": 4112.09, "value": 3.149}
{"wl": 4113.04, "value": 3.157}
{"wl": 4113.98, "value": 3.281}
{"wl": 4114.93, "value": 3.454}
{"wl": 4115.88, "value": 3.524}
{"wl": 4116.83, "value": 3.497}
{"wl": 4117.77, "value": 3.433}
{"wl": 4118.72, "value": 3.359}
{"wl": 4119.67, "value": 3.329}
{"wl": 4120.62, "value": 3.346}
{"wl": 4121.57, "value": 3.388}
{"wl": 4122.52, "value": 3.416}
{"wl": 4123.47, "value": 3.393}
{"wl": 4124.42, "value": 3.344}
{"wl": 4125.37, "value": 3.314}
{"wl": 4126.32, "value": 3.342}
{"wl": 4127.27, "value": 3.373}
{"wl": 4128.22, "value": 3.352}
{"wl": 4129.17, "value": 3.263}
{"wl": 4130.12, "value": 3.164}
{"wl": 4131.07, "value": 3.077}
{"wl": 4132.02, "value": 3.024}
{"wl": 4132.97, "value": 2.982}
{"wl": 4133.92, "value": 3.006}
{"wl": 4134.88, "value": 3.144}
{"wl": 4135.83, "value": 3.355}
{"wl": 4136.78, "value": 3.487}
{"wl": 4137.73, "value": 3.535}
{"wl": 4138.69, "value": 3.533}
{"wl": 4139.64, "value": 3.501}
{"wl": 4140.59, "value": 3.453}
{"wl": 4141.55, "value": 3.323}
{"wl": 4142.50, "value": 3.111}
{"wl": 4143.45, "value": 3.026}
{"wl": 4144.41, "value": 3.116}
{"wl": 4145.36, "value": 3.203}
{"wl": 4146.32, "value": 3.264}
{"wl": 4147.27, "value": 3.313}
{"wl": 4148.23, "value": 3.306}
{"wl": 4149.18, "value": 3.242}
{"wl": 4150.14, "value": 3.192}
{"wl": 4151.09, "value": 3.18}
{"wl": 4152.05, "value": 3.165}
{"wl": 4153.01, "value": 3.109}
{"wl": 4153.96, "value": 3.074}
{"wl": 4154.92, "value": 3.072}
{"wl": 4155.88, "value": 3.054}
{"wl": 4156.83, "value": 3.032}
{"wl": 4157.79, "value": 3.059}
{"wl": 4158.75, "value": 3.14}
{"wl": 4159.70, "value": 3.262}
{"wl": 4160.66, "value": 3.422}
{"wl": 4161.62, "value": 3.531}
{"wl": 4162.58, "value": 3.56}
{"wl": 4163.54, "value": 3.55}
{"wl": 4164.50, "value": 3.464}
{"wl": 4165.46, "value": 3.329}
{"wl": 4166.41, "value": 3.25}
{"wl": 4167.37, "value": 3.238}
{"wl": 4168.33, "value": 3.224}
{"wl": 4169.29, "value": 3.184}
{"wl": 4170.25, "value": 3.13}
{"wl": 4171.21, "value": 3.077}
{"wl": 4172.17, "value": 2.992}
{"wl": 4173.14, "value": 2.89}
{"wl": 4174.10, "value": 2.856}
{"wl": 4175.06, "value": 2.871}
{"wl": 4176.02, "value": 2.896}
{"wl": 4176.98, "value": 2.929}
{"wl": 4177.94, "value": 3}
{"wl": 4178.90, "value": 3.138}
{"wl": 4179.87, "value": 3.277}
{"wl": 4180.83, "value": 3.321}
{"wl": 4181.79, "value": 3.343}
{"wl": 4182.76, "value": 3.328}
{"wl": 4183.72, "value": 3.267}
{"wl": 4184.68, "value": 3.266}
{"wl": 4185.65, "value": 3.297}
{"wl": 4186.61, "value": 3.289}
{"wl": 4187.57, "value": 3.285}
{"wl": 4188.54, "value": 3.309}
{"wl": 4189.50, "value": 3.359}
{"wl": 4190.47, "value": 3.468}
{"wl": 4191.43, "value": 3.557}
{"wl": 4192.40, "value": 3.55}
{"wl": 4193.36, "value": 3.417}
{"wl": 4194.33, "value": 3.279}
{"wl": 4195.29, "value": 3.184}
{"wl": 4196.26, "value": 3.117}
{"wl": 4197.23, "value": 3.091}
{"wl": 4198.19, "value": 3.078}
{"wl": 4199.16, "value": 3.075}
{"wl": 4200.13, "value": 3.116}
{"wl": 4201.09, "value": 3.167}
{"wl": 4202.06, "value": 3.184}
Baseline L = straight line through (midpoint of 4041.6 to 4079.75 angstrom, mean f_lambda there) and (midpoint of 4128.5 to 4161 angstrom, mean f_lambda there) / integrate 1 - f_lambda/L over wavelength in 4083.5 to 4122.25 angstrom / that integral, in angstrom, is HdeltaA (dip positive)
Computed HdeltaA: 0.4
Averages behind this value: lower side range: 3.31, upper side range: 3.21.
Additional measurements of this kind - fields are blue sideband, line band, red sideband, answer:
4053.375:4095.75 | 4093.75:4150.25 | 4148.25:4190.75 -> 1.4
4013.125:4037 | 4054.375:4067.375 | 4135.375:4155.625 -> 0.6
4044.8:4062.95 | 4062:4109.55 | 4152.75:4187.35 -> 0.3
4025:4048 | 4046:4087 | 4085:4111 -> -1.3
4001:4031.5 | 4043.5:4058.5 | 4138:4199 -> 0.5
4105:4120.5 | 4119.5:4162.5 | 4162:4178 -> -0.4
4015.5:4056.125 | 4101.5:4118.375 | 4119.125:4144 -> 0.7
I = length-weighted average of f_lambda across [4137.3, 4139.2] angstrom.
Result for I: 3.53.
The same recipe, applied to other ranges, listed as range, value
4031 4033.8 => 3.18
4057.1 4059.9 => 3.32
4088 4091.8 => 3.61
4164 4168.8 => 3.31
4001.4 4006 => 3.2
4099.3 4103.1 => 2.8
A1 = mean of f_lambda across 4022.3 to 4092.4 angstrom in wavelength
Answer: 3.38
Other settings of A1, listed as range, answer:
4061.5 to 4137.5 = 3.27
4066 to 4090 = 3.43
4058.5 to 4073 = 3.32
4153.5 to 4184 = 3.18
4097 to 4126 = 3.17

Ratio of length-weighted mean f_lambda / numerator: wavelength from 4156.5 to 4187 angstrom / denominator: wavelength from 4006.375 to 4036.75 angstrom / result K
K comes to 0.92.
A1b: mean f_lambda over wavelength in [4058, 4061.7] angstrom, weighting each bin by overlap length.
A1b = 3.37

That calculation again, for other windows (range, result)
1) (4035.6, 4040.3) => 3.5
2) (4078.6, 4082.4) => 3.62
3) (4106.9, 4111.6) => 3.29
